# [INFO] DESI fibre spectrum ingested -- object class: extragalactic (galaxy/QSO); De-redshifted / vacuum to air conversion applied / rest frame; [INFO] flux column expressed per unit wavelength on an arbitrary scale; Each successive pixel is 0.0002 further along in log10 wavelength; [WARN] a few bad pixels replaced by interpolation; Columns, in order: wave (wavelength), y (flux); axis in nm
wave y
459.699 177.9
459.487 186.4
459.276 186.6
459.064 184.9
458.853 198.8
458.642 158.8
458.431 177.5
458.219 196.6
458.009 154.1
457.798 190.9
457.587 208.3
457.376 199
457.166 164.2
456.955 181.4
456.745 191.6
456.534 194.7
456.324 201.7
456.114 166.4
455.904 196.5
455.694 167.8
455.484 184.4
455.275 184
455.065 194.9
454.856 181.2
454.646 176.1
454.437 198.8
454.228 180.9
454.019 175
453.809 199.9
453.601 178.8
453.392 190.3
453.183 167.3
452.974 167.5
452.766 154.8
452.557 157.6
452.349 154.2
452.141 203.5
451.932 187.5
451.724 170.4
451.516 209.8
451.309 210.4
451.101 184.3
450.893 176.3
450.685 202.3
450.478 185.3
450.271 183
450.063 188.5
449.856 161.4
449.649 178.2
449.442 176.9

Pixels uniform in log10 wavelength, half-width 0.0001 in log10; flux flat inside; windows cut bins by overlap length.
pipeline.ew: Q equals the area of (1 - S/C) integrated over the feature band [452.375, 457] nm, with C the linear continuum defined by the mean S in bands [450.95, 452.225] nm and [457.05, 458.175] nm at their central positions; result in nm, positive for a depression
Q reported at 0.184 nm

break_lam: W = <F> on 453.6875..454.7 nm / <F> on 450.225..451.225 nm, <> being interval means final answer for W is 1.0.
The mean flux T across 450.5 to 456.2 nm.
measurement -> 182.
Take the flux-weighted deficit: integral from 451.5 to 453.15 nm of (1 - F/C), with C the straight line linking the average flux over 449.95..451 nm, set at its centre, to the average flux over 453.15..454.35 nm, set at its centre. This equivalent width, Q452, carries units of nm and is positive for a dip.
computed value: 0.101 nm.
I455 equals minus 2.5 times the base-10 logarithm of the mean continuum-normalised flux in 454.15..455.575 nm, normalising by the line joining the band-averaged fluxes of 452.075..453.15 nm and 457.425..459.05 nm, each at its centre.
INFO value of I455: -0.08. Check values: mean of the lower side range 166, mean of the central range 186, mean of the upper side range 184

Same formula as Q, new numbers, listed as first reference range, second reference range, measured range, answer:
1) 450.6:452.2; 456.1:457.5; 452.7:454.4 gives 0.109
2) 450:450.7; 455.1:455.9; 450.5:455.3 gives 0.065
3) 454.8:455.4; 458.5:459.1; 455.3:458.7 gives 0.001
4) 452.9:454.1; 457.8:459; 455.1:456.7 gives -0.056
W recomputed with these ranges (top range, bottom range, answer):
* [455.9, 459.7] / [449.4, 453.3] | 1.03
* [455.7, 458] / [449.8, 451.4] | 1.00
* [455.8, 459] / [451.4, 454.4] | 1.04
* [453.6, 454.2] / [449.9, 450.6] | 1.01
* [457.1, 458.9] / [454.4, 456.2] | 1.00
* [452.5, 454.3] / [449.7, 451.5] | 0.93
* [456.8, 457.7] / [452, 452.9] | 1.12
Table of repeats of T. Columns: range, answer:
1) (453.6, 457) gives 186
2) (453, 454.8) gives 183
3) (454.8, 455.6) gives 186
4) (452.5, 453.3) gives 162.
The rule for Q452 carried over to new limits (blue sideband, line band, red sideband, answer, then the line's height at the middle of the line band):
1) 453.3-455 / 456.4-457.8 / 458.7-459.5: -0.025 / 187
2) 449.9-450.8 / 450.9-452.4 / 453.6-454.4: -0.016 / 187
